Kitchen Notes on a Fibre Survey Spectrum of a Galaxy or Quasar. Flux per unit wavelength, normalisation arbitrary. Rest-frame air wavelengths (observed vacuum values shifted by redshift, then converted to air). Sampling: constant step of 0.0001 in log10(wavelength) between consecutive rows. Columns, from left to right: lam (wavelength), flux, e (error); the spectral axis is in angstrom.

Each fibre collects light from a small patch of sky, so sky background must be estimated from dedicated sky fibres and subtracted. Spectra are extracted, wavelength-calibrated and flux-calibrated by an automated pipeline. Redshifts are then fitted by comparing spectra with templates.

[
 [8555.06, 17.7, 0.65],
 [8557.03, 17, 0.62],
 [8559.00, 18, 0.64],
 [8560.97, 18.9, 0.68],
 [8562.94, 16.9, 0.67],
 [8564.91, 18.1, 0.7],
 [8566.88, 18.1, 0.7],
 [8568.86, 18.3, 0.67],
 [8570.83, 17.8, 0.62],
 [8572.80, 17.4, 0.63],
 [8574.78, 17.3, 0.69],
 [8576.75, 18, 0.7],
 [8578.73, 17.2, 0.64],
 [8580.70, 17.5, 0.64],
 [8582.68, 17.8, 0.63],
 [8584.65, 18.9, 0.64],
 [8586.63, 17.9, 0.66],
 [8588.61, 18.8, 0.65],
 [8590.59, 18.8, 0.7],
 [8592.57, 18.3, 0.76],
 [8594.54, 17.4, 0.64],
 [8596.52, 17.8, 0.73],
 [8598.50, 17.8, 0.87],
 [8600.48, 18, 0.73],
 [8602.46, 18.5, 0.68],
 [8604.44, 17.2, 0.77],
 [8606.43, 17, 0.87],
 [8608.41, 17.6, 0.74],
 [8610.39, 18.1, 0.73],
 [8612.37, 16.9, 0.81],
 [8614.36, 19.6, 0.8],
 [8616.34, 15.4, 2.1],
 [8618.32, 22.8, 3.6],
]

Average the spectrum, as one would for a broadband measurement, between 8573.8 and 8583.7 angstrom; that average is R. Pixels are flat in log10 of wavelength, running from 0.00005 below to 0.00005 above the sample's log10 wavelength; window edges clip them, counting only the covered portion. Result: 17.6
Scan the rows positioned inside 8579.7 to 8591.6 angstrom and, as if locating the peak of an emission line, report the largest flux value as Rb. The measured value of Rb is 18.9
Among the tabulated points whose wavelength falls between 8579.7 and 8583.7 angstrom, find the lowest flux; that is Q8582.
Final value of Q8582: 17.5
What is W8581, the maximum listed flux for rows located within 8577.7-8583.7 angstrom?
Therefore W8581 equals 17.8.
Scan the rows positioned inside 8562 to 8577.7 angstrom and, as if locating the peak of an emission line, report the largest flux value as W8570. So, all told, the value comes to 18.3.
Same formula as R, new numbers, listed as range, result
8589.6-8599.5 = 18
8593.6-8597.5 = 17.6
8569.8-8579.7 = 17.5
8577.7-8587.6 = 17.9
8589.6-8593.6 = 18.6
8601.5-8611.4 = 17.7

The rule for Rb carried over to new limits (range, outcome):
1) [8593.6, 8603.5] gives 18.5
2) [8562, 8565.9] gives 18.1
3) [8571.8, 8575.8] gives 17.4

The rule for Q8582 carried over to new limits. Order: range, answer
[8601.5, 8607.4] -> 17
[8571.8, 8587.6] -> 17.2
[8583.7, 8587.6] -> 17.9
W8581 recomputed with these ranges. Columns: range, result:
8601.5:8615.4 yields 19.6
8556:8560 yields 18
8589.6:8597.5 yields 18.8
